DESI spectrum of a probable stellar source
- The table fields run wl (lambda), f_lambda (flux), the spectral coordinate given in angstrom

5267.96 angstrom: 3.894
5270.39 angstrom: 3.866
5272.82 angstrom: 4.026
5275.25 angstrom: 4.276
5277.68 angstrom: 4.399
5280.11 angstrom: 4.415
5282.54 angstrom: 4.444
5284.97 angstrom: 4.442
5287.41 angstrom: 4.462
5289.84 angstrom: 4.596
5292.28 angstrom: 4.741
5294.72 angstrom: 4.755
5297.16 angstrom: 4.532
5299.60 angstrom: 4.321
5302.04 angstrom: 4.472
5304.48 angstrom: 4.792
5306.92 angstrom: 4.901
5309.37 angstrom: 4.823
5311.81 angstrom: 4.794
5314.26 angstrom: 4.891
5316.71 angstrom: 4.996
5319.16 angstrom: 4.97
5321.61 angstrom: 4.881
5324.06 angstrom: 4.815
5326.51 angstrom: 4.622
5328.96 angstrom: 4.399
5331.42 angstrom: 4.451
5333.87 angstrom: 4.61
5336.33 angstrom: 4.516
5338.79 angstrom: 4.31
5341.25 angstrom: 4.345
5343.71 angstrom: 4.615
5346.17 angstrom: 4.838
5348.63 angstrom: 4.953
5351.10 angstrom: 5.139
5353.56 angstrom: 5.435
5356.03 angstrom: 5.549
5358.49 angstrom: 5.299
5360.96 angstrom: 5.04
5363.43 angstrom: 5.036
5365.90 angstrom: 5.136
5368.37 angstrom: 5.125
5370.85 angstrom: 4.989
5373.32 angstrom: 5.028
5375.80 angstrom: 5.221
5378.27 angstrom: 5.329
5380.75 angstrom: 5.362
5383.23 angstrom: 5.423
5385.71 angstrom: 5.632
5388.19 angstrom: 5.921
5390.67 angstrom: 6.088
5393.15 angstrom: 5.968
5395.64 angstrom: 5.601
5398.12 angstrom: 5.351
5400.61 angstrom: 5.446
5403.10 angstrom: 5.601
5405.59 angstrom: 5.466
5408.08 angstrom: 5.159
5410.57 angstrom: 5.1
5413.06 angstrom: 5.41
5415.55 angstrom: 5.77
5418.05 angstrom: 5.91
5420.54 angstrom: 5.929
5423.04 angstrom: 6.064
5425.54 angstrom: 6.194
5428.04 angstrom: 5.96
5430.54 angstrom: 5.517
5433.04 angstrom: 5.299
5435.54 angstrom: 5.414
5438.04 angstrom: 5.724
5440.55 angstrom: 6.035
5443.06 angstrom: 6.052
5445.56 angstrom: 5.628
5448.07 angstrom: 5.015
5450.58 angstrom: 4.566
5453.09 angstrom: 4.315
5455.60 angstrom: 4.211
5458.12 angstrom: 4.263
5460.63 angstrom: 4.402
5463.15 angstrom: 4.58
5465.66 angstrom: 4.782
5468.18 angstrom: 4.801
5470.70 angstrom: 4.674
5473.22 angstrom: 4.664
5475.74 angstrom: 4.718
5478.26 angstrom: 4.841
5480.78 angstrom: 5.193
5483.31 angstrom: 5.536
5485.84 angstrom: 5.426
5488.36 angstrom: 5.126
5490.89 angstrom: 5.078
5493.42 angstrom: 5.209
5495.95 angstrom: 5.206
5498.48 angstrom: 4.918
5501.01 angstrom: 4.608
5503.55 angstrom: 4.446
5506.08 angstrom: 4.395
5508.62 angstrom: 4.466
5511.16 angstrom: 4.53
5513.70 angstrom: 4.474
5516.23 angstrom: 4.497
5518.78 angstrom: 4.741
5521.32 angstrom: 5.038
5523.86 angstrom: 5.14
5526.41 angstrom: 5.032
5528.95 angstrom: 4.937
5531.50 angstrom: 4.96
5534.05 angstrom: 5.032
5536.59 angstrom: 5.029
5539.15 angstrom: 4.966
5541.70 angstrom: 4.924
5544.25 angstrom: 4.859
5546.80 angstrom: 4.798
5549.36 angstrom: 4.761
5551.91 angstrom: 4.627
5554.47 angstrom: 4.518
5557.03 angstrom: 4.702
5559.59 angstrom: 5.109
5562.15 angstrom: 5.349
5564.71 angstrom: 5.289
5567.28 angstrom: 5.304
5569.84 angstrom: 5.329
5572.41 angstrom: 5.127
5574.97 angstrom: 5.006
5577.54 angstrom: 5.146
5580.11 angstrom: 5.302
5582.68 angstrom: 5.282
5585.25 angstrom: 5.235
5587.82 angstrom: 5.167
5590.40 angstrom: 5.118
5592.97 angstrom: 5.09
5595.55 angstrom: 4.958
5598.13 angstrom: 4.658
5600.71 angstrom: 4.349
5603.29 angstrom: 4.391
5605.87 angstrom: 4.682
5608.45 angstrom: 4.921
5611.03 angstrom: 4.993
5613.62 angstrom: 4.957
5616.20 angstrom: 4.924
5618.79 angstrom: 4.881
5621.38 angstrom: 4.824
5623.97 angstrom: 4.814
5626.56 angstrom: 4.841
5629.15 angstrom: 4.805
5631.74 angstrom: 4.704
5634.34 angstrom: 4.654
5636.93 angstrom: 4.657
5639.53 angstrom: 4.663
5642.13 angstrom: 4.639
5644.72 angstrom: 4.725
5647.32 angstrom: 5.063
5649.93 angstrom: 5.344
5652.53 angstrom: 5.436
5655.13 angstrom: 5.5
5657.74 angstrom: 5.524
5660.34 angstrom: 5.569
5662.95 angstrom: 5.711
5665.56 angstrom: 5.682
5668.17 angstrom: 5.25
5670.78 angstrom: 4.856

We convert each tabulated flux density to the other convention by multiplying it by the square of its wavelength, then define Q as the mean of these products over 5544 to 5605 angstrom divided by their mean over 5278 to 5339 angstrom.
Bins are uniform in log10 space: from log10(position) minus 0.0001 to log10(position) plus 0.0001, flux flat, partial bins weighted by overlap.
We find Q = 1.2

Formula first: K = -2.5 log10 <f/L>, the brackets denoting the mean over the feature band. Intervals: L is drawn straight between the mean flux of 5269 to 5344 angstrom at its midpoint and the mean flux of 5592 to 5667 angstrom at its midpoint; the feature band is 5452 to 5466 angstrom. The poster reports 0.083 mag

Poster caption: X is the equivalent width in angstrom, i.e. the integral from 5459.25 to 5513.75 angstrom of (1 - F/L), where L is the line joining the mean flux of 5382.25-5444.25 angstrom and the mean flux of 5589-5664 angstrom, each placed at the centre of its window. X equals 6.02 angstrom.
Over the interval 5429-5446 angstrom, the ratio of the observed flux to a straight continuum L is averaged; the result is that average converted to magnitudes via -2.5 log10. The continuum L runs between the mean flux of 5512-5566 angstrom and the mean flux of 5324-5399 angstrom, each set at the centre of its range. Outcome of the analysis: -0.13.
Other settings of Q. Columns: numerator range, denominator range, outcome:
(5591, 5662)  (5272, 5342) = 1.20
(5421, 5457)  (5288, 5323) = 1.20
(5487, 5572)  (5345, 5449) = 0.94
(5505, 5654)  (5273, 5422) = 1.06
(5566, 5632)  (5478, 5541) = 1.04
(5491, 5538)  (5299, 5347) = 1.11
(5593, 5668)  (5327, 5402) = 1.07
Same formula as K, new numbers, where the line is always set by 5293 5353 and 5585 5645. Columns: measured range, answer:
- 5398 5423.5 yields -0.17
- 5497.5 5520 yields 0.05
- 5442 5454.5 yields -0.08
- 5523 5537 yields -0.05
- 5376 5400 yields -0.19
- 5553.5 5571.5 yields -0.07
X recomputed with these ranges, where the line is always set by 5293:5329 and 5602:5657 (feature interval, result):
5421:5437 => -3.2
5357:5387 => -2.8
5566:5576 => -0.7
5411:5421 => -1.9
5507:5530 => 0.4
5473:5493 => -1.2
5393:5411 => -2.5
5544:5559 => 0.4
